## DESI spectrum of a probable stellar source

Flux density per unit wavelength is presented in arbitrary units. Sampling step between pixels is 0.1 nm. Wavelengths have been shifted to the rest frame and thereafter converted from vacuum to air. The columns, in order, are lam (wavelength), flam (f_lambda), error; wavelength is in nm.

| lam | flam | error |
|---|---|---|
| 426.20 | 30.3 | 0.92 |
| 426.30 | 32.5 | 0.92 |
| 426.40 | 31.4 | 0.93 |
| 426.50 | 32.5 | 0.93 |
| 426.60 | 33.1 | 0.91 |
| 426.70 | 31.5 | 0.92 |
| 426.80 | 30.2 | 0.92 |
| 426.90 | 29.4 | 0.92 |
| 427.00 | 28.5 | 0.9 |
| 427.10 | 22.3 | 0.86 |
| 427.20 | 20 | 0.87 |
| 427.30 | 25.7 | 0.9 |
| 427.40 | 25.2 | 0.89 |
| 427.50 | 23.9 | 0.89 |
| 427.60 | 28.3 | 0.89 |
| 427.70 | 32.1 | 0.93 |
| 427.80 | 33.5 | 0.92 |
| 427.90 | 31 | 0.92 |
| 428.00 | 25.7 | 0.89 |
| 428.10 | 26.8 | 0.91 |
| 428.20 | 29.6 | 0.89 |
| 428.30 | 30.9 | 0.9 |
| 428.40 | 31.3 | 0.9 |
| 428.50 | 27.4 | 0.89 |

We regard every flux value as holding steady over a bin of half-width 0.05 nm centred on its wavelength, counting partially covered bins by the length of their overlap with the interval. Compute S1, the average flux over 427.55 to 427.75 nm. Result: 30.2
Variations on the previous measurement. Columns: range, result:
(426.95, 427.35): 24.1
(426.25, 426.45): 31.9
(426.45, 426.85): 31.8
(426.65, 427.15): 28.4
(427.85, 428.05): 28.3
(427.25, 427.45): 25.4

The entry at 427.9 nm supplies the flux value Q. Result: 31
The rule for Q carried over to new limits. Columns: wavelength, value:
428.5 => 27.4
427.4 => 25.2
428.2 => 29.6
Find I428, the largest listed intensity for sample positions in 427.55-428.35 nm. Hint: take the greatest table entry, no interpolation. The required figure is 33.5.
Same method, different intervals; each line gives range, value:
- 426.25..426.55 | 32.5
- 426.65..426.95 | 31.5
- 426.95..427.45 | 28.5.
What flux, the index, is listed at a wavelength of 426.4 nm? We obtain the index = 31.4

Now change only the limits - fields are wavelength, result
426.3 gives 32.5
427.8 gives 33.5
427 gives 28.5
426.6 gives 33.1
